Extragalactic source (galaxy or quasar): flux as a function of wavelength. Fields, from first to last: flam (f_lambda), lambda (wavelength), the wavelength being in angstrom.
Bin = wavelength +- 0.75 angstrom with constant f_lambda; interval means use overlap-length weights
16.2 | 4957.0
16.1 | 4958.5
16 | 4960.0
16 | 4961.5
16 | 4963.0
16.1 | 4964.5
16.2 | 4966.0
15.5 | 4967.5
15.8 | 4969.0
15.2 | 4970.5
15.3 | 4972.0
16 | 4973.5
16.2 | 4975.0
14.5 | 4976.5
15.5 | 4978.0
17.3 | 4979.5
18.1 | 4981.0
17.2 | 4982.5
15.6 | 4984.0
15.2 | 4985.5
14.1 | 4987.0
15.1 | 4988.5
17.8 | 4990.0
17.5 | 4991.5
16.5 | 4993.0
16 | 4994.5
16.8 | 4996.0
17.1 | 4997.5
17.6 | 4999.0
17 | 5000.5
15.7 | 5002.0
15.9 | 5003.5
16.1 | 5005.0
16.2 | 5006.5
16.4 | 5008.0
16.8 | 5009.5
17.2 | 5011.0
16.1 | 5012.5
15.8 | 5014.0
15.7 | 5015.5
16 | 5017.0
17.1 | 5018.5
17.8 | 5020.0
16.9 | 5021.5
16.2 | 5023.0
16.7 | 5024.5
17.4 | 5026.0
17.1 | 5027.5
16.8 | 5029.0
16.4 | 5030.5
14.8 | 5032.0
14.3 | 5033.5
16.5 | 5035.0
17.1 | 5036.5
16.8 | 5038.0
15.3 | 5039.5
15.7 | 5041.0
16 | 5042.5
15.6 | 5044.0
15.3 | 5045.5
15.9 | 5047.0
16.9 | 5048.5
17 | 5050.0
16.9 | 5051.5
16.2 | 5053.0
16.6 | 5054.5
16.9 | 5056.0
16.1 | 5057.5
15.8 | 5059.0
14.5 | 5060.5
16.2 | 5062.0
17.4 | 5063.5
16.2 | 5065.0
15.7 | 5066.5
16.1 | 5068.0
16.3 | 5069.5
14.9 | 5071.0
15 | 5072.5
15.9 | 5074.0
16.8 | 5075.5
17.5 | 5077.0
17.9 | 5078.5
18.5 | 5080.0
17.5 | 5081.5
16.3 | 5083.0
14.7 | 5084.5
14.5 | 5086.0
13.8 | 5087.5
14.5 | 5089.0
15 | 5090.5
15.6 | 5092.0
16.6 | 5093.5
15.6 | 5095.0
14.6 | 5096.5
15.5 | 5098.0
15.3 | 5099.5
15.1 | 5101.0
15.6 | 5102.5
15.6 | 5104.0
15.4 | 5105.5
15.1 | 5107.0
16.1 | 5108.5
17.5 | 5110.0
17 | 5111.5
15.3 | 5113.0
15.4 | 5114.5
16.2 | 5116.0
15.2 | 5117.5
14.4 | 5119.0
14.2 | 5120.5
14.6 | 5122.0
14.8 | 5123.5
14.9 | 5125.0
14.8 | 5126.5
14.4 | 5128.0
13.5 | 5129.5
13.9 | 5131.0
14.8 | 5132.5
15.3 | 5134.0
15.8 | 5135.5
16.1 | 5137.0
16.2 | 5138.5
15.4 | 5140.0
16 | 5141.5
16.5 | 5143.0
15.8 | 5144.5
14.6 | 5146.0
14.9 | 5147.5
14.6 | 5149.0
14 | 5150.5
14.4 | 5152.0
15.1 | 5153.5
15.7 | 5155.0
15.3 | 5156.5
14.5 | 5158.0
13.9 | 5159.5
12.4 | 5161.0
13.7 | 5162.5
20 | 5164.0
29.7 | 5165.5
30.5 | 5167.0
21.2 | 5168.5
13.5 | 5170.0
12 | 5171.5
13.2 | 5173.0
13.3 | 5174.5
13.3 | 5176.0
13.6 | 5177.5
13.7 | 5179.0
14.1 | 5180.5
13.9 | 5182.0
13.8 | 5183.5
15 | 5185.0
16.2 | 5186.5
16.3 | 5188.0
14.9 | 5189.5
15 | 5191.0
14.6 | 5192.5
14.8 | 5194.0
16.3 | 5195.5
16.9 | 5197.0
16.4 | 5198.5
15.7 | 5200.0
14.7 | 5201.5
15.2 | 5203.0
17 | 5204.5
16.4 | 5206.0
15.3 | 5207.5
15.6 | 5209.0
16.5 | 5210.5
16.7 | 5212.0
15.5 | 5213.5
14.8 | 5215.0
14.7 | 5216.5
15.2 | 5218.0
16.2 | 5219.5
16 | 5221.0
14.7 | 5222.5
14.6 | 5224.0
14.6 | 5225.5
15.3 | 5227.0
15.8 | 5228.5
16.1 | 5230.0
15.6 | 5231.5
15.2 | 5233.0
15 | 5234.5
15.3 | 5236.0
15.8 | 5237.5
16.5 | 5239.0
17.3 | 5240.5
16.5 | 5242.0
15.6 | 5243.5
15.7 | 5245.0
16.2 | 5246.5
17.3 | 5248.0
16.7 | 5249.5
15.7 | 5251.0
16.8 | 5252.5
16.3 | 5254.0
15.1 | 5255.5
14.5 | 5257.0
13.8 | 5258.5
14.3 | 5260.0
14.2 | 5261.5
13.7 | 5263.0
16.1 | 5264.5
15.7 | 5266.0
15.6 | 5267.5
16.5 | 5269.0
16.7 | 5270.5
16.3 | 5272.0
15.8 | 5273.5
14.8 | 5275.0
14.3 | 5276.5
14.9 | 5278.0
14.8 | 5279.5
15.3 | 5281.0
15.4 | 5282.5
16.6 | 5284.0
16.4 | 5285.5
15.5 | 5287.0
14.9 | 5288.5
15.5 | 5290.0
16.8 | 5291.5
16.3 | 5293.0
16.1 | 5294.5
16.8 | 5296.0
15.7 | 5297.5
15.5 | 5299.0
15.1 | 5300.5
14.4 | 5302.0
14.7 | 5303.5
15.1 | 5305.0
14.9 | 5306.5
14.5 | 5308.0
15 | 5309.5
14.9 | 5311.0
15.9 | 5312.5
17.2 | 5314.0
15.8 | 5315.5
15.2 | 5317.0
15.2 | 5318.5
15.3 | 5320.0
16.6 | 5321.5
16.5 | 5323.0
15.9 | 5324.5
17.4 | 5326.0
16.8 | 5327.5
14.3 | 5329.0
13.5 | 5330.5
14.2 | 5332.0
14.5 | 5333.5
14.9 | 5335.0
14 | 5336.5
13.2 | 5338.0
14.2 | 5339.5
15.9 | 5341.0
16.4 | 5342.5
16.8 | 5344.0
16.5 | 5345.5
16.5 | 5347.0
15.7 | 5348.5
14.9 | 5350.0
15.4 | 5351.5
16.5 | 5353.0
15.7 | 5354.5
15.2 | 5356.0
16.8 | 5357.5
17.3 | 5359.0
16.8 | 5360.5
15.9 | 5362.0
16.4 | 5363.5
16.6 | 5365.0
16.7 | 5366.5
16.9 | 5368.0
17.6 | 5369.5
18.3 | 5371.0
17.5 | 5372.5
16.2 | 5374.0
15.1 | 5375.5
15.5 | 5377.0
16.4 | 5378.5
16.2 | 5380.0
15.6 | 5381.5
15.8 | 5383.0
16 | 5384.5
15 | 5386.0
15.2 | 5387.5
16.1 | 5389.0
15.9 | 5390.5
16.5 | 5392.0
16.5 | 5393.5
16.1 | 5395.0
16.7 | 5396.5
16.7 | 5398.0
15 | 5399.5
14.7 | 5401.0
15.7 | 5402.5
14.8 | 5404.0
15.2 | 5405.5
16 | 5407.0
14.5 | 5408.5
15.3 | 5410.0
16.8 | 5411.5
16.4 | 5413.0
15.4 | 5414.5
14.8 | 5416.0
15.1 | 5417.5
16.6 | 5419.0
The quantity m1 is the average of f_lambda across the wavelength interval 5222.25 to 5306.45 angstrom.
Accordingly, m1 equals 15.6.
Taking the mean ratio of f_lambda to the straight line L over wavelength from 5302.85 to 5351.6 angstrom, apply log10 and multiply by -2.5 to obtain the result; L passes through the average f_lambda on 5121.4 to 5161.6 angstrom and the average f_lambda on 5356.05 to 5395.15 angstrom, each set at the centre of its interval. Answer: 0.04 mag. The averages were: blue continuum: 14.9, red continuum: 16.3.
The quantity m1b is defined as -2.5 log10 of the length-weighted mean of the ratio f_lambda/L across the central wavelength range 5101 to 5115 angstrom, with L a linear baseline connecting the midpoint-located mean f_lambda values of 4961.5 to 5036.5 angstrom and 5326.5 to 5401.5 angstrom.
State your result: 0.02 mag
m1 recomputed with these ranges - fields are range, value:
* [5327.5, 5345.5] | 14.9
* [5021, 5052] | 16.3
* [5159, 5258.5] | 15.8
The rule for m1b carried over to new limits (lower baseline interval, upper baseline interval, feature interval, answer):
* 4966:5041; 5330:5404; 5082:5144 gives 0.06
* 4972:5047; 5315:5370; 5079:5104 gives 0.04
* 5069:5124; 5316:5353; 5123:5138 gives 0.06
